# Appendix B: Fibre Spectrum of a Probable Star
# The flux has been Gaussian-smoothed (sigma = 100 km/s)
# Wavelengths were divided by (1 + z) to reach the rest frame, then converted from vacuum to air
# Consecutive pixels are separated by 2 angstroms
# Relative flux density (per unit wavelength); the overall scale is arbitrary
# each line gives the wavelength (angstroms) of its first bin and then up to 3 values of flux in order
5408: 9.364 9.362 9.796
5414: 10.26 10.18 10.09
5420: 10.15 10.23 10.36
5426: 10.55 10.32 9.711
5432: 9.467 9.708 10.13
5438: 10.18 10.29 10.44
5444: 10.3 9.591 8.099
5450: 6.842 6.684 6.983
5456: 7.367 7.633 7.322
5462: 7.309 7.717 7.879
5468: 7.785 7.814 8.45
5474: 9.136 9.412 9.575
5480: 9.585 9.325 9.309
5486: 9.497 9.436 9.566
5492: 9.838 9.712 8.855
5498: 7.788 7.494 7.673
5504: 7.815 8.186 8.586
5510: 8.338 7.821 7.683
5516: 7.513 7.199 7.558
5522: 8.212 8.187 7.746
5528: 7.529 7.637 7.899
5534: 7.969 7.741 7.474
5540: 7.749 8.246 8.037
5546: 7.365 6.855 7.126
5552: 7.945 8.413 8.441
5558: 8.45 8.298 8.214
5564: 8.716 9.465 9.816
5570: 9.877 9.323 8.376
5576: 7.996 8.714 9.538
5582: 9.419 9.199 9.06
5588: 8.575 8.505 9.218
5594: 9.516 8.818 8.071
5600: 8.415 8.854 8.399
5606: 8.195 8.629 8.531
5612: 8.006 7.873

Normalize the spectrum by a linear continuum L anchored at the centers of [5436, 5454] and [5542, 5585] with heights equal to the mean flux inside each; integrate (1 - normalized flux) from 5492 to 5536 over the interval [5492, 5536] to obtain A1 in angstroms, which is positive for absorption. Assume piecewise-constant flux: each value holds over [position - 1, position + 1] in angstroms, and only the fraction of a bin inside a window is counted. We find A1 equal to 3.7 angstroms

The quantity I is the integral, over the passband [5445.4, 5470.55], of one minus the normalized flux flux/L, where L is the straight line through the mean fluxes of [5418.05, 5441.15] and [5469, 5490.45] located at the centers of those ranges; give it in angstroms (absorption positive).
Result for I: 5.2 angstroms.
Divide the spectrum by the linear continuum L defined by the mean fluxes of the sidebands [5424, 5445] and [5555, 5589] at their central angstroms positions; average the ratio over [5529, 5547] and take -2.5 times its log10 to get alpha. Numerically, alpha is 0.18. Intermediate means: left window 10.1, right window 8.91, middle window 7.79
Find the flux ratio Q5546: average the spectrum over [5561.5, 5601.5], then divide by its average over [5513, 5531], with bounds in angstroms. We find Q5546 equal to 1.16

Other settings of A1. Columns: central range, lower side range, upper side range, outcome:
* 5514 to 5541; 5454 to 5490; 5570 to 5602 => 3.0 angstroms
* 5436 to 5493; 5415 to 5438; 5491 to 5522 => 2.6 angstroms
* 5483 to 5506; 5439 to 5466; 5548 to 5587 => -1.1 angstroms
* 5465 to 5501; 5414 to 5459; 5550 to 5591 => 0.9 angstroms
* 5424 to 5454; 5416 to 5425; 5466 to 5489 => 1.3 angstroms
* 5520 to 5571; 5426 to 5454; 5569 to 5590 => 5.3 angstroms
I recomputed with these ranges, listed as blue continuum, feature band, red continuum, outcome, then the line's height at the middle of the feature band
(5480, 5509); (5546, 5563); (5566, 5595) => 2.0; 9.01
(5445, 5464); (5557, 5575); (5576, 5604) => -0.7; 8.63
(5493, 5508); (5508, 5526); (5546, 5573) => 1.0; 8.31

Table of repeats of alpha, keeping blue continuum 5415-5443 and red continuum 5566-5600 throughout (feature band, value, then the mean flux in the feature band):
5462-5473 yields 0.24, 7.87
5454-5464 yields 0.32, 7.4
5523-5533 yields 0.20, 7.8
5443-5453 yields 0.20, 8.3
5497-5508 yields 0.22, 7.86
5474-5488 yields 0.04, 9.43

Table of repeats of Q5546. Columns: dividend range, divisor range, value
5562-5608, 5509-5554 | 1.15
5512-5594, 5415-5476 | 0.92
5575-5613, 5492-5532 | 1.09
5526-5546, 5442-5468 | 0.98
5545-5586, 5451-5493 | 1.02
